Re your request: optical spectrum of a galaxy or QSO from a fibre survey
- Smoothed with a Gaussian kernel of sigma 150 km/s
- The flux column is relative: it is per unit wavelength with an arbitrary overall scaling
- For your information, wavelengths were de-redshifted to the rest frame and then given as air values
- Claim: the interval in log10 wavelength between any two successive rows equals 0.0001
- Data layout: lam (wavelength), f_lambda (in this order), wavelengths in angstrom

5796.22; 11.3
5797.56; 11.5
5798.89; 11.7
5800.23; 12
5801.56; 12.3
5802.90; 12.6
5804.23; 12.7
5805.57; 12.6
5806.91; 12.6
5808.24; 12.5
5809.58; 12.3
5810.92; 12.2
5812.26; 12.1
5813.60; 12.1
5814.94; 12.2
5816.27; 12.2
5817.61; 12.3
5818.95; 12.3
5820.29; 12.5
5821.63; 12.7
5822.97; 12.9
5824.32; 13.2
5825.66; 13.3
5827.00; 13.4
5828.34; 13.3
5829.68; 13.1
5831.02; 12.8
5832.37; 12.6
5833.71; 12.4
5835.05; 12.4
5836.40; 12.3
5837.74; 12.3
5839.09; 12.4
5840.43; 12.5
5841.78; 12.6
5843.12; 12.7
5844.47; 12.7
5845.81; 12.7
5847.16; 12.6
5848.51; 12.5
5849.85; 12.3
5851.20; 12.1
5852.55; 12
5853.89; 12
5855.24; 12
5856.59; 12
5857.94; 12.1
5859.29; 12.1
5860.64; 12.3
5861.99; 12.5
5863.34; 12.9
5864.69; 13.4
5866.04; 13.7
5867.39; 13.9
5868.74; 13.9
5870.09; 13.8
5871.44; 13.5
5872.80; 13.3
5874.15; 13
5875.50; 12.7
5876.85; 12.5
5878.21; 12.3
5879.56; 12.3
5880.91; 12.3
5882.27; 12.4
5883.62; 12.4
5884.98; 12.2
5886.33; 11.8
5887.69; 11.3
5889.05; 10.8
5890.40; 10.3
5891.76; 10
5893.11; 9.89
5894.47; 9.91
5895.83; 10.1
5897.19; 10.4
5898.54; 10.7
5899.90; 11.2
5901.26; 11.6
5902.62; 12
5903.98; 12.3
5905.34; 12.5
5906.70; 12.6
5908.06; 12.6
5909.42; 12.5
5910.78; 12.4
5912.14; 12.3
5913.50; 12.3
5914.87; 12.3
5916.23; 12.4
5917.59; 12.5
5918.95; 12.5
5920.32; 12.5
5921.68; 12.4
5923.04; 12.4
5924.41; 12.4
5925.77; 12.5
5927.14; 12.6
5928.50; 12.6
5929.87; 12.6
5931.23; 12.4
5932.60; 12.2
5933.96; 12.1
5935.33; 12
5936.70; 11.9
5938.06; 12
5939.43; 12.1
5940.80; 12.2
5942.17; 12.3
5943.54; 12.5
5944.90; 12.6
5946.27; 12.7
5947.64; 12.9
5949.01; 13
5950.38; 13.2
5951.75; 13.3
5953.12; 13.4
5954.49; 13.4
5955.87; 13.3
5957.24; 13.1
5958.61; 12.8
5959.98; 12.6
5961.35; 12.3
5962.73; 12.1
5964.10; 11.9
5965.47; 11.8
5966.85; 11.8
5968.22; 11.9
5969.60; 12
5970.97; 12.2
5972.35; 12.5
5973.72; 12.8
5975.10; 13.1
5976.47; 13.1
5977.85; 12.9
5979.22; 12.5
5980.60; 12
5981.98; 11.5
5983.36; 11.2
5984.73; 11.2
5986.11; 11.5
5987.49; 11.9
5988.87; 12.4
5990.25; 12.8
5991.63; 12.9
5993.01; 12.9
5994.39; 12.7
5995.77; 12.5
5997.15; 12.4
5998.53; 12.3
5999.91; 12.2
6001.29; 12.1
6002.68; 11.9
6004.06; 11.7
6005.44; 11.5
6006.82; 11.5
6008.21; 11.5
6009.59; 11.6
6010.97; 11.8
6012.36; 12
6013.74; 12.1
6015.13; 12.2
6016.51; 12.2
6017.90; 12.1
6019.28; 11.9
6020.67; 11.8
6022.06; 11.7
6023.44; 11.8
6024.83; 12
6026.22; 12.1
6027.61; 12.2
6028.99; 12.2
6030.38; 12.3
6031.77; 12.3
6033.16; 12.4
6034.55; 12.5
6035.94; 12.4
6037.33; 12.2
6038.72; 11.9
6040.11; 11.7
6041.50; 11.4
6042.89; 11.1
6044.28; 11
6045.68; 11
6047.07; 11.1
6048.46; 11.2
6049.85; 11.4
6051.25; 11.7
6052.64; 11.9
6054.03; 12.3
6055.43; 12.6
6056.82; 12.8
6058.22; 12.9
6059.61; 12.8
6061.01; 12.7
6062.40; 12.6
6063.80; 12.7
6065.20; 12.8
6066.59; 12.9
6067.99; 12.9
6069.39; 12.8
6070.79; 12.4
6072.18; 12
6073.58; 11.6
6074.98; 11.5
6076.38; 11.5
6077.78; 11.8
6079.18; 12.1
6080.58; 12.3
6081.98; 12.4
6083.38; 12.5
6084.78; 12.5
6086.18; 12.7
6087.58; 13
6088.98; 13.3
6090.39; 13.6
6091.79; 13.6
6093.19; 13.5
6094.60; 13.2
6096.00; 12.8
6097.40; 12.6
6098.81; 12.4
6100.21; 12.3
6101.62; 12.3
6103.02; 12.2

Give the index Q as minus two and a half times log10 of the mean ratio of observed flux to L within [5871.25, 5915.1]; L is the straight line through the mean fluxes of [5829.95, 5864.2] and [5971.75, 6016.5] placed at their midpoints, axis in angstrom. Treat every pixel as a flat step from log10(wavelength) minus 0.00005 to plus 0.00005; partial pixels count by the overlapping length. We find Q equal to 0.05 mag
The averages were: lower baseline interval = 12.4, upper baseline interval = 12.2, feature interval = 11.8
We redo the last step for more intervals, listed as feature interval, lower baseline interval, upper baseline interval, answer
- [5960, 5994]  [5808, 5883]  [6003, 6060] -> -0.009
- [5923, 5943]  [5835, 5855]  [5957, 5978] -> 0.011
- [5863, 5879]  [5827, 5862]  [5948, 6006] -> -0.068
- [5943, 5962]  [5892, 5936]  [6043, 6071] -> -0.079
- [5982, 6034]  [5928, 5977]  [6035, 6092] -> 0.029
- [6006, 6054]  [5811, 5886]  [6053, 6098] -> 0.069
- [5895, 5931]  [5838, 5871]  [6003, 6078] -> 0.030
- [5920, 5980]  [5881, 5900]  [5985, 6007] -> -0.077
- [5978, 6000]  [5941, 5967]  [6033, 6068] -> 0.024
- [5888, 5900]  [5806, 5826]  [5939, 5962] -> 0.219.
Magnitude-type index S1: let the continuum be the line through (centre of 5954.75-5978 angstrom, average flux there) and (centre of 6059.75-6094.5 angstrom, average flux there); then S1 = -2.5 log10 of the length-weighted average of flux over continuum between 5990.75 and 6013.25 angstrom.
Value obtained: 0.037 mag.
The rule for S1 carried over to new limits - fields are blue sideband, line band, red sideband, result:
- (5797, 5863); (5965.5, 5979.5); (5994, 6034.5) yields -0.03 mag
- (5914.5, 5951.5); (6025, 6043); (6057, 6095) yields 0.04 mag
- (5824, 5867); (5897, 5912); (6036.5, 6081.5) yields 0.04 mag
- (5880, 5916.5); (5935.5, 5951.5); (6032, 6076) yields -0.07 mag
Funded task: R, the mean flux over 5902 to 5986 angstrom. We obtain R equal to 12.4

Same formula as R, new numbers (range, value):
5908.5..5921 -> 12.4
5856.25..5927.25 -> 12.2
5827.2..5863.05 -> 12.5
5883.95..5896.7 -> 10.7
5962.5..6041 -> 12.1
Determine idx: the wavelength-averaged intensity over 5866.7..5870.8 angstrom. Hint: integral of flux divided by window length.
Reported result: 13.9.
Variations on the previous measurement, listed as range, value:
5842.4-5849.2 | 12.7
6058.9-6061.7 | 12.8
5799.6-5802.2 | 12.2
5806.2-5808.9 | 12.6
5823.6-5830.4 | 13.3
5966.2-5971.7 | 12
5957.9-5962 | 12.6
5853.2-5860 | 12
